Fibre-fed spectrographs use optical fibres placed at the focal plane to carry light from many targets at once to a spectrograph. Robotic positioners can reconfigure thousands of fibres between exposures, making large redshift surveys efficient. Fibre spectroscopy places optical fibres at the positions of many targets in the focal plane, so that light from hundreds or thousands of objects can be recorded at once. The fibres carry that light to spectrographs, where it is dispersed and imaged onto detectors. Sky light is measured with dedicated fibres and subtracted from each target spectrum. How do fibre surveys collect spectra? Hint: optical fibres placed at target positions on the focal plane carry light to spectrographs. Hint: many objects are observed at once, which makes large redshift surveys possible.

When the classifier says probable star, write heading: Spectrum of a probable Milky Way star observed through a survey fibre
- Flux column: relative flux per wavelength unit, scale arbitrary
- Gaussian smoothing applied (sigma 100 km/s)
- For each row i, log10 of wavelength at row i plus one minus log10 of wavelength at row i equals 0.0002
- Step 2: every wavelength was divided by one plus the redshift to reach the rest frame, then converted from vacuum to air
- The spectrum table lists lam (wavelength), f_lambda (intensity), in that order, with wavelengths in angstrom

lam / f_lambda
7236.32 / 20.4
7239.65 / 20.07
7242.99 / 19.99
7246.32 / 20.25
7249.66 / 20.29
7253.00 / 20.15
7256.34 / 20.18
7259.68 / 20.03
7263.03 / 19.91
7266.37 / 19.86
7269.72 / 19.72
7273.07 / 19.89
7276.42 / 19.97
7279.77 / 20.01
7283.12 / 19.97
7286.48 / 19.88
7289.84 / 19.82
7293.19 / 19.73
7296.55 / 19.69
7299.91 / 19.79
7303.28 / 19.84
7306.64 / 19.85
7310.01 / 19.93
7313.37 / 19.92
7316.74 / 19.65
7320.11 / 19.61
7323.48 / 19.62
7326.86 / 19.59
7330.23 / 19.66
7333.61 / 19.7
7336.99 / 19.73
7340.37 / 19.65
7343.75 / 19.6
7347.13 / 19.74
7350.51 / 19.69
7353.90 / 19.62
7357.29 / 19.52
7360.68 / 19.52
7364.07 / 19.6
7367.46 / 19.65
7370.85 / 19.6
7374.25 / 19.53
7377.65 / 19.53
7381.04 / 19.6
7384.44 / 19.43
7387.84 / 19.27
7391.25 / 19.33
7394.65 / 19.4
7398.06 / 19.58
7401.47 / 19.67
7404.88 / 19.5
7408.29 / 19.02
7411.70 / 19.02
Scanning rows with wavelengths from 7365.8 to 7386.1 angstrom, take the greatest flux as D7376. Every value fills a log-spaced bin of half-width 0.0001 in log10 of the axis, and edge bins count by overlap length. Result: 19.65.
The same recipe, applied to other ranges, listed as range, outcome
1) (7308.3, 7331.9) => 19.93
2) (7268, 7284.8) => 20.01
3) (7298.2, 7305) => 19.84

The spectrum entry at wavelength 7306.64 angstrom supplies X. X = 19.85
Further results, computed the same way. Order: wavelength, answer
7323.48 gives 19.62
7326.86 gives 19.59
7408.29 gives 19.02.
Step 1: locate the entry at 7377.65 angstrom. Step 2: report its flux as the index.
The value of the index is 19.53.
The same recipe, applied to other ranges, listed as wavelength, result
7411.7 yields 19.02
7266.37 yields 19.86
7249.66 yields 20.29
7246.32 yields 20.25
